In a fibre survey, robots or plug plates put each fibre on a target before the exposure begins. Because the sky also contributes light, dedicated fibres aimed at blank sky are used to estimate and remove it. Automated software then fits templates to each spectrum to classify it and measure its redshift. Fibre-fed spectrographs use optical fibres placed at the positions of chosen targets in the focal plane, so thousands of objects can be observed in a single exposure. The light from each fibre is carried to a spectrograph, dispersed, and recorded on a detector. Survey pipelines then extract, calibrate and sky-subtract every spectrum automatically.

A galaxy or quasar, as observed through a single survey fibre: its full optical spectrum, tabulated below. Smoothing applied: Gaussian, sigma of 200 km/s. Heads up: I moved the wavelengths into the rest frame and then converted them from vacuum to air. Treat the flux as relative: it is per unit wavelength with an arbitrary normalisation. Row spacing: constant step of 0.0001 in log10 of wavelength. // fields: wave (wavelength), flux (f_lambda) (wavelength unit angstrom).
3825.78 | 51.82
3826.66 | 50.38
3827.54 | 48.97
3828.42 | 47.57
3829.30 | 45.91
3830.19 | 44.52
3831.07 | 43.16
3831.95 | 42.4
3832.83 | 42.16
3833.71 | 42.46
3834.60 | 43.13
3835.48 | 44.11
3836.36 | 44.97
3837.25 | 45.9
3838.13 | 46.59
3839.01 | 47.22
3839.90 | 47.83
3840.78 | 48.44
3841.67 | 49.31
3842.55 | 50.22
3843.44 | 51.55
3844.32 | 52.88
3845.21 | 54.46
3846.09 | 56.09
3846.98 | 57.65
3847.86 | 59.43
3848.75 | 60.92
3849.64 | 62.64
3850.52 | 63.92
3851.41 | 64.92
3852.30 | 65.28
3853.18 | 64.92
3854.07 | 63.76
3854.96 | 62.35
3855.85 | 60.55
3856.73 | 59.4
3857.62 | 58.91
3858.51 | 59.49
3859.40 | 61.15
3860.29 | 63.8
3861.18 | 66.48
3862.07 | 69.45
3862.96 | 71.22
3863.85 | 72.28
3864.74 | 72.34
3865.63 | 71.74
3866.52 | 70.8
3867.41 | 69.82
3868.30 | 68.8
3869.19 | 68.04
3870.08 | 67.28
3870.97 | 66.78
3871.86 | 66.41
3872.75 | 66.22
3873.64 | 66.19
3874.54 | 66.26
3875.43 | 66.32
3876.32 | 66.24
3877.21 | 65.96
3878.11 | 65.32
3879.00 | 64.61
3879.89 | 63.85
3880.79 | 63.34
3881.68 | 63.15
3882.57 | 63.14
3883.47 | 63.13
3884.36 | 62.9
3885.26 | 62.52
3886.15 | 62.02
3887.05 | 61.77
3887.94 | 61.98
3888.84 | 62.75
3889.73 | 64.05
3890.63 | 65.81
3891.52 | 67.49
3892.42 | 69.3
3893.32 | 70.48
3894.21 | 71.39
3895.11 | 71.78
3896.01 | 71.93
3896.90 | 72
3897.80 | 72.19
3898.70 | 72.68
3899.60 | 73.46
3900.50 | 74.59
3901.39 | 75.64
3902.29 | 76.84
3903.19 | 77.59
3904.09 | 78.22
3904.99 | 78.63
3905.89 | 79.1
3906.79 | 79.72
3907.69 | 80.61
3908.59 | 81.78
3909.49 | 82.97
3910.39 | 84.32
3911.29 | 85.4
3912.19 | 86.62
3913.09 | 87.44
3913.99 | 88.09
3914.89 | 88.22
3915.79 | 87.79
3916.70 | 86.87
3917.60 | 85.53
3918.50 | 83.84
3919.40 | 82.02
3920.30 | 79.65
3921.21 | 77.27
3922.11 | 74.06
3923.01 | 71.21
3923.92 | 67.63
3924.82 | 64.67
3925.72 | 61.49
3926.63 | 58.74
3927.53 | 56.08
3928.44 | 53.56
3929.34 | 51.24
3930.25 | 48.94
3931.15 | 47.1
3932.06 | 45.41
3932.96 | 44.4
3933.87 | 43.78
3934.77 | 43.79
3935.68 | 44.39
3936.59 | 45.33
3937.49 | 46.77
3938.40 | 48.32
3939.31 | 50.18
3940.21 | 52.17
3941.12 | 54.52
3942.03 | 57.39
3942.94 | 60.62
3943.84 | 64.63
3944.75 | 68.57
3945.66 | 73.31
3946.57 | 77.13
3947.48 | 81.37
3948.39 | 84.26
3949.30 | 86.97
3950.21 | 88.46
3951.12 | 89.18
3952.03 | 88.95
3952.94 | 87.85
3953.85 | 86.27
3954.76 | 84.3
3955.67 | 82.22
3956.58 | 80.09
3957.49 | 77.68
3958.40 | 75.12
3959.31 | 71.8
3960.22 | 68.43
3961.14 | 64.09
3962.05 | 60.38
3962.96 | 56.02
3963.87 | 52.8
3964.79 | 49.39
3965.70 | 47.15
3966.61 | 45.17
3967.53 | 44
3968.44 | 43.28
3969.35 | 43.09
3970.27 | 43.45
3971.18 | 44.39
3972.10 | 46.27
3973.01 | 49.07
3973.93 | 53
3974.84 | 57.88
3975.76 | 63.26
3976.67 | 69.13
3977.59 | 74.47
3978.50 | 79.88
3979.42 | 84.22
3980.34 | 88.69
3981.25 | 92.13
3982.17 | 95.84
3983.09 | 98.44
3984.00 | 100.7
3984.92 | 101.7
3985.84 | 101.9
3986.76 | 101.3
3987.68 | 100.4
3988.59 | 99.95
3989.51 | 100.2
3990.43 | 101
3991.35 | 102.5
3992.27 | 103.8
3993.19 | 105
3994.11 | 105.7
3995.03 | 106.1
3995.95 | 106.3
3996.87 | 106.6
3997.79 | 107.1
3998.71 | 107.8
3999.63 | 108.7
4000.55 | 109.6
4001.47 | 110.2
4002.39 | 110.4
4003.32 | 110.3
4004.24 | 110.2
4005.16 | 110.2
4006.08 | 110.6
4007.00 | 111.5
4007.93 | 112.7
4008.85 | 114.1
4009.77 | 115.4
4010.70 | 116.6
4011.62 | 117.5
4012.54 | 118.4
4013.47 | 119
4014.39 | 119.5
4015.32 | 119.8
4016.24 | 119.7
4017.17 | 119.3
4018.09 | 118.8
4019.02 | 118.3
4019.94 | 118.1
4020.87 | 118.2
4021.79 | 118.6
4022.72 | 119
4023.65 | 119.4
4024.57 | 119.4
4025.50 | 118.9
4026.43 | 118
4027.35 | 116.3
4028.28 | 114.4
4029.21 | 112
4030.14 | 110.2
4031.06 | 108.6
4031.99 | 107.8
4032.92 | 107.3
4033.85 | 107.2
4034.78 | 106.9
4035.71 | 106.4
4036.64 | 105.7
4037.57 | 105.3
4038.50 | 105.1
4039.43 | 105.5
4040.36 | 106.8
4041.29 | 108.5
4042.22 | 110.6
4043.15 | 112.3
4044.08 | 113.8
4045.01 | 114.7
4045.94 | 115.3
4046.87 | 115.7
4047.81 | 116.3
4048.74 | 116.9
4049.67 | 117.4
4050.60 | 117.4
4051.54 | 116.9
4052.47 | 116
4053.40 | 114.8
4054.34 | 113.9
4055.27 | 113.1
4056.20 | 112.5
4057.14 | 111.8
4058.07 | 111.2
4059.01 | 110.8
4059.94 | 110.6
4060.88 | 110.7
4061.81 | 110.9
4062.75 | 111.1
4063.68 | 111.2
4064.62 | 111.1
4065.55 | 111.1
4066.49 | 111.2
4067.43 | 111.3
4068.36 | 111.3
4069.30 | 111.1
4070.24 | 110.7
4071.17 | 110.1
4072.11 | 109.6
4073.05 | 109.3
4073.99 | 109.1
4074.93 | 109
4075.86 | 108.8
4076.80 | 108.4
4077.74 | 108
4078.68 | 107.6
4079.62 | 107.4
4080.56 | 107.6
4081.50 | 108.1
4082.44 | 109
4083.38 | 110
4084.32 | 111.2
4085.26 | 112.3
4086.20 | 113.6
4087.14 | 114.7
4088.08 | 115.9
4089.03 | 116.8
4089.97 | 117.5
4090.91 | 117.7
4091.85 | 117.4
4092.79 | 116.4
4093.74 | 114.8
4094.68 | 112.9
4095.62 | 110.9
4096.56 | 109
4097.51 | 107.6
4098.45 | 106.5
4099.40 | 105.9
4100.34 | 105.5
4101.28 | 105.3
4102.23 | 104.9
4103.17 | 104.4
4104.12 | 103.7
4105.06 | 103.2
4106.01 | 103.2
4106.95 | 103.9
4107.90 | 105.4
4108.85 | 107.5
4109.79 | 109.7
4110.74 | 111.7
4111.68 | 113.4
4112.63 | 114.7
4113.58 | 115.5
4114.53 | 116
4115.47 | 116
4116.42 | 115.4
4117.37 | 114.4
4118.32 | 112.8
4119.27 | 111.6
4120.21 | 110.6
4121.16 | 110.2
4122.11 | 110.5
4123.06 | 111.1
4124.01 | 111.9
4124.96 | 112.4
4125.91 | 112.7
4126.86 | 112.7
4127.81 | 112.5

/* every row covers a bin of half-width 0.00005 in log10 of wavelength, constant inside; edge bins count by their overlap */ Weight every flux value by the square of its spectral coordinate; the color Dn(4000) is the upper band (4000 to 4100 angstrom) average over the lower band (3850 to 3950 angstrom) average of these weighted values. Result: 1.79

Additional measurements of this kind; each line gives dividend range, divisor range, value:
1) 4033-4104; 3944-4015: 1.33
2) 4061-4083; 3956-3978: 2.01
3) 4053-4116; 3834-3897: 1.99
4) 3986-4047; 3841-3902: 1.84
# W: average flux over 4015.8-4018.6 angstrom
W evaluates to 119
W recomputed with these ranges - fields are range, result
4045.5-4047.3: 116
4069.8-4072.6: 110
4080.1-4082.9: 108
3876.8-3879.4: 65.2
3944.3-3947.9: 75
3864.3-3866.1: 72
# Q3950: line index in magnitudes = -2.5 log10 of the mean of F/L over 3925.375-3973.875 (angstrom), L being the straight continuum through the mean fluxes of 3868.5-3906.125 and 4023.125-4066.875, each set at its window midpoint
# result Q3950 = 0.37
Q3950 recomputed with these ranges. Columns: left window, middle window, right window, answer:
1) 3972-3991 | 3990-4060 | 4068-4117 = -0.19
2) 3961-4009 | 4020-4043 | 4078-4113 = -0.17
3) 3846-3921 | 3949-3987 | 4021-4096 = 0.25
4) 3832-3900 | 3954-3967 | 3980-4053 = 0.36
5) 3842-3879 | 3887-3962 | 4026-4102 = 0.11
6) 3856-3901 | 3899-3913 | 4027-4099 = -0.09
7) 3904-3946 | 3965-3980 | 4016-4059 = 0.49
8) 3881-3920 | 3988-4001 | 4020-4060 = -0.05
